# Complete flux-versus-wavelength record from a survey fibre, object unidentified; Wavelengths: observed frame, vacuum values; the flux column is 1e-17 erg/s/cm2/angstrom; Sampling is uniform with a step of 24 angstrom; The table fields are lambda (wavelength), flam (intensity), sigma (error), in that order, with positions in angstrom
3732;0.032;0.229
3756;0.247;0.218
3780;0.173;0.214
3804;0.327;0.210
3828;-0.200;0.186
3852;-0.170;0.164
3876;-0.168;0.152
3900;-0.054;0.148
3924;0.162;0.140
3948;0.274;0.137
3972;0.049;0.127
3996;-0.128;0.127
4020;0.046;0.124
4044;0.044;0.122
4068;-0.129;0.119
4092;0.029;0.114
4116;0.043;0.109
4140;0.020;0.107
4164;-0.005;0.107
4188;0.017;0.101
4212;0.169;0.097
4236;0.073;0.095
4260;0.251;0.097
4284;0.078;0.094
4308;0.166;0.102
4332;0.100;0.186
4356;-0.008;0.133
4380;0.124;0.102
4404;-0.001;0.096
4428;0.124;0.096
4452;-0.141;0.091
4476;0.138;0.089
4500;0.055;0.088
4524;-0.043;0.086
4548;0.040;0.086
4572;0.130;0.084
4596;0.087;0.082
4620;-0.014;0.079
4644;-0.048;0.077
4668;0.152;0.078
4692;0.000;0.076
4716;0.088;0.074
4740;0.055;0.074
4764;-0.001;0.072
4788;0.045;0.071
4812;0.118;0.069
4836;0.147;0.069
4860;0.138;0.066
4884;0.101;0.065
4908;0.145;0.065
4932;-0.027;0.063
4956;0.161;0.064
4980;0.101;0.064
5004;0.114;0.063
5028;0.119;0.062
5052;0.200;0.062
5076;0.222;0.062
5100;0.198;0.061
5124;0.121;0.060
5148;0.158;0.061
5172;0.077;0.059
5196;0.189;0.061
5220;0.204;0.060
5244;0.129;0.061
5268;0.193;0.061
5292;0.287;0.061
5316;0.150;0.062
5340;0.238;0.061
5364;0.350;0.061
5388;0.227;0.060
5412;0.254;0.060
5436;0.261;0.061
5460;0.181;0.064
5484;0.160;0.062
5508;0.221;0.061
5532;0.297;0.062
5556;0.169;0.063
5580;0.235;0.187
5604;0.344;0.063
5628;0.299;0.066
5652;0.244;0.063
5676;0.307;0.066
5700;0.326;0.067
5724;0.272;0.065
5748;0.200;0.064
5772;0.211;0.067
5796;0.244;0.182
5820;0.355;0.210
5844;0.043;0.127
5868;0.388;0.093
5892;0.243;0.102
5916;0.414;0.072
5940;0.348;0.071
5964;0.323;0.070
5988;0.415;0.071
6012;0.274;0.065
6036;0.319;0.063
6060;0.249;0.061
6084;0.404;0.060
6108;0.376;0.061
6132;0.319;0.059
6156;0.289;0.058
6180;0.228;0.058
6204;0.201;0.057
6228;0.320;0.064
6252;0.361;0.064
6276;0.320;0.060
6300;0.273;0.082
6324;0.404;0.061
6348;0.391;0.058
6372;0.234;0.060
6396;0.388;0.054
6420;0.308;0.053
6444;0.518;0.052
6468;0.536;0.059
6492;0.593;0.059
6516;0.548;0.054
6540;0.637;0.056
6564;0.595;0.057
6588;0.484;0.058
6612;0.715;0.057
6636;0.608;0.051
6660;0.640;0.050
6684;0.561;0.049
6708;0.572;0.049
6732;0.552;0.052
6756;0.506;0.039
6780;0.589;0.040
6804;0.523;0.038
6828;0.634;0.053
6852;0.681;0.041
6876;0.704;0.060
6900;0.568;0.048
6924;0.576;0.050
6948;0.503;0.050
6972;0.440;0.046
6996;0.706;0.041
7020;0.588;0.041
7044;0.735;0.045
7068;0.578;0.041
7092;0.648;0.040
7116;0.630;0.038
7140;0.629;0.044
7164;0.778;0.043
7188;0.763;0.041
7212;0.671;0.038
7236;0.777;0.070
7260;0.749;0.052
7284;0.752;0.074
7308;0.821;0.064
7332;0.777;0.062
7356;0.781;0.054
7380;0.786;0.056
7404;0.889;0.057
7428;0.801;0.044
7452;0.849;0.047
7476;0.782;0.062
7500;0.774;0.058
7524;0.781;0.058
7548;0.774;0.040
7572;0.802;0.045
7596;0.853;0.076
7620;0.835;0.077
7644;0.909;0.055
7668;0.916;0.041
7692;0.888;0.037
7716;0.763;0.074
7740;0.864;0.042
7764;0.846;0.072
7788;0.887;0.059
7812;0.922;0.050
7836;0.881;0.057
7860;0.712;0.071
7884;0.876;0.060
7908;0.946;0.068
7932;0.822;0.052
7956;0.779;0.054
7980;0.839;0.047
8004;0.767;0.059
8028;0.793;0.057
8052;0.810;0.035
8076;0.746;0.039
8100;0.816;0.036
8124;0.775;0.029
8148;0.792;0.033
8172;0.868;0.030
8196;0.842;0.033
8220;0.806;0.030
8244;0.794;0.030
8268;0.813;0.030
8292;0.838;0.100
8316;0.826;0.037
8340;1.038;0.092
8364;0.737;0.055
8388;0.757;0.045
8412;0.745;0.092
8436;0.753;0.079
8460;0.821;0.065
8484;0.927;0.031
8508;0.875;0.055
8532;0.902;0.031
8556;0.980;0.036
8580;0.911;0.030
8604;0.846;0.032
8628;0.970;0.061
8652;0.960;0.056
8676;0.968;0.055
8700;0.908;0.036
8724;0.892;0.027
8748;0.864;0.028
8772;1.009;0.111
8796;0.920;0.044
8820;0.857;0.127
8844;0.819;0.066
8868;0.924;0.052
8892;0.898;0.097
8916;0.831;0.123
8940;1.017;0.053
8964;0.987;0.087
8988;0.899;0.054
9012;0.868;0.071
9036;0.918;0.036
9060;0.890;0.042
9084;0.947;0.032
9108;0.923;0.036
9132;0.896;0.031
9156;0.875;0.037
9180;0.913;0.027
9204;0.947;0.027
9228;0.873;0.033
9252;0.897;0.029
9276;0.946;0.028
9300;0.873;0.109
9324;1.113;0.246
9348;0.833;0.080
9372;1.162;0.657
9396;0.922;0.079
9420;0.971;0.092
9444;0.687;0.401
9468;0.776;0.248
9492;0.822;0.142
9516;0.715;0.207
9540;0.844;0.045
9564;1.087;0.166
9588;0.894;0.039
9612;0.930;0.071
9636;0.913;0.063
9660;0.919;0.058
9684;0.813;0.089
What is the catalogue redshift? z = 0.62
